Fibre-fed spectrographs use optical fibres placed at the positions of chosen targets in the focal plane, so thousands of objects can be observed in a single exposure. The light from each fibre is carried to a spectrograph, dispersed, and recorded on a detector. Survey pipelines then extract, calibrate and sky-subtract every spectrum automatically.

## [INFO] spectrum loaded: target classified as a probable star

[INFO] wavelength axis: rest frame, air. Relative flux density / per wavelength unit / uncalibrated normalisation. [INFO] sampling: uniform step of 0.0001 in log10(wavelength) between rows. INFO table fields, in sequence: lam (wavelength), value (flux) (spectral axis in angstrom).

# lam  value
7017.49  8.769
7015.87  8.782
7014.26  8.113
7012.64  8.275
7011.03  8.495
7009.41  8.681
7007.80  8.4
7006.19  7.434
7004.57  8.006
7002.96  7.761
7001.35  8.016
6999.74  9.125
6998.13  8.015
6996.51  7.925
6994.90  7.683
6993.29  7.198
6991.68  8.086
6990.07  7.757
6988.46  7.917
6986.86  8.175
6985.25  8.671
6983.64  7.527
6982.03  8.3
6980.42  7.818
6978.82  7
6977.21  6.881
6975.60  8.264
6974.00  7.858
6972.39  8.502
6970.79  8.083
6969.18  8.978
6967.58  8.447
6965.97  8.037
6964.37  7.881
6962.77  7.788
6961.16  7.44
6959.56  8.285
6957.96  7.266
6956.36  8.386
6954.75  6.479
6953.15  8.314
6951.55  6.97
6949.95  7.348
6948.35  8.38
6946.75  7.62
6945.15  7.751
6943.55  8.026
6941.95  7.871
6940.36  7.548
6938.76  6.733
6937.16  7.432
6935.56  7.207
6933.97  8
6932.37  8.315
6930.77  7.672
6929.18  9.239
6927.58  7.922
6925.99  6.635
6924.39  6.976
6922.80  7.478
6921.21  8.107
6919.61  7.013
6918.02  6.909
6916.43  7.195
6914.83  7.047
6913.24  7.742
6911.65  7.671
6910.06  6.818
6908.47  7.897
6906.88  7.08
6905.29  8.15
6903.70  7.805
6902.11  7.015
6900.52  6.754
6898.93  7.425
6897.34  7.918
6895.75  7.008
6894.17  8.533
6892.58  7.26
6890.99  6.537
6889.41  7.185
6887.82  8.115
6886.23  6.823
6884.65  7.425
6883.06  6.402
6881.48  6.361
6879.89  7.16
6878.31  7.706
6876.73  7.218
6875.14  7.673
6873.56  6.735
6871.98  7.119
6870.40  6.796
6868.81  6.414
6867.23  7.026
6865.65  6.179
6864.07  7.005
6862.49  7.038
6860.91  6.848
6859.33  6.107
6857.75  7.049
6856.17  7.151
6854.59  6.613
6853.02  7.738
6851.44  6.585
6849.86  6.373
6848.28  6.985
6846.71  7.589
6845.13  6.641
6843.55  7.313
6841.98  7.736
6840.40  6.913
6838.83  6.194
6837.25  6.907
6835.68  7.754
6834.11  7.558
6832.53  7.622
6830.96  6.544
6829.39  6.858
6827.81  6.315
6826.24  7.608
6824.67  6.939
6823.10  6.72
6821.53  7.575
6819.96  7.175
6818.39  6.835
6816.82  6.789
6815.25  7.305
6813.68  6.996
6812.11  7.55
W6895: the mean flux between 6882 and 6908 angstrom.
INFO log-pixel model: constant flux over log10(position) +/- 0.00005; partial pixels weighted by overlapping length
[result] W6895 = 7.34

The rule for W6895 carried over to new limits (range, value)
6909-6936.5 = 7.53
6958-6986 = 7.96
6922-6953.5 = 7.66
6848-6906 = 7.09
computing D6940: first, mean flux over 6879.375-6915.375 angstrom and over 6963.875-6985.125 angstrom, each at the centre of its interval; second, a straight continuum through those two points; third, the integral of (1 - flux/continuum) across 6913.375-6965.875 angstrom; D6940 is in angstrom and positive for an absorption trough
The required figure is 0.5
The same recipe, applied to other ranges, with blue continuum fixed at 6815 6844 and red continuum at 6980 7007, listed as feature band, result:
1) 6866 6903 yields 1.17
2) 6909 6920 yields 0.46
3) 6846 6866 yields 0.96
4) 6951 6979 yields -0.14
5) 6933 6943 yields 0.23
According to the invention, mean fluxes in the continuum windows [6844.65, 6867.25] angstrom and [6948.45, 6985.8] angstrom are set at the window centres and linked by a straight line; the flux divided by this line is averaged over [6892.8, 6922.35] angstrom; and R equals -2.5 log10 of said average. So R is -0.02 mag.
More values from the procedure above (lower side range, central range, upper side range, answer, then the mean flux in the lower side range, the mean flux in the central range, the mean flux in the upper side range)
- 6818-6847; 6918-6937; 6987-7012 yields 0.00 mag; 7.09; 7.65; 8.04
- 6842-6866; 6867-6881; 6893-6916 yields 0.01 mag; 6.92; 7.08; 7.48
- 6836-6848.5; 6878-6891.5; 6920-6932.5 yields 0.05 mag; 7.07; 7.07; 7.74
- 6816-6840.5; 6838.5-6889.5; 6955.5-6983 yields 0.04 mag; 7.02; 6.98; 7.95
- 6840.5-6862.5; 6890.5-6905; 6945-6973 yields -0.01 mag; 6.98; 7.4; 7.89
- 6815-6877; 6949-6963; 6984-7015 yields 0.03 mag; 6.98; 7.58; 8.08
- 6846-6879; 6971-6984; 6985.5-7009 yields 0.01 mag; 6.95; 7.79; 8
